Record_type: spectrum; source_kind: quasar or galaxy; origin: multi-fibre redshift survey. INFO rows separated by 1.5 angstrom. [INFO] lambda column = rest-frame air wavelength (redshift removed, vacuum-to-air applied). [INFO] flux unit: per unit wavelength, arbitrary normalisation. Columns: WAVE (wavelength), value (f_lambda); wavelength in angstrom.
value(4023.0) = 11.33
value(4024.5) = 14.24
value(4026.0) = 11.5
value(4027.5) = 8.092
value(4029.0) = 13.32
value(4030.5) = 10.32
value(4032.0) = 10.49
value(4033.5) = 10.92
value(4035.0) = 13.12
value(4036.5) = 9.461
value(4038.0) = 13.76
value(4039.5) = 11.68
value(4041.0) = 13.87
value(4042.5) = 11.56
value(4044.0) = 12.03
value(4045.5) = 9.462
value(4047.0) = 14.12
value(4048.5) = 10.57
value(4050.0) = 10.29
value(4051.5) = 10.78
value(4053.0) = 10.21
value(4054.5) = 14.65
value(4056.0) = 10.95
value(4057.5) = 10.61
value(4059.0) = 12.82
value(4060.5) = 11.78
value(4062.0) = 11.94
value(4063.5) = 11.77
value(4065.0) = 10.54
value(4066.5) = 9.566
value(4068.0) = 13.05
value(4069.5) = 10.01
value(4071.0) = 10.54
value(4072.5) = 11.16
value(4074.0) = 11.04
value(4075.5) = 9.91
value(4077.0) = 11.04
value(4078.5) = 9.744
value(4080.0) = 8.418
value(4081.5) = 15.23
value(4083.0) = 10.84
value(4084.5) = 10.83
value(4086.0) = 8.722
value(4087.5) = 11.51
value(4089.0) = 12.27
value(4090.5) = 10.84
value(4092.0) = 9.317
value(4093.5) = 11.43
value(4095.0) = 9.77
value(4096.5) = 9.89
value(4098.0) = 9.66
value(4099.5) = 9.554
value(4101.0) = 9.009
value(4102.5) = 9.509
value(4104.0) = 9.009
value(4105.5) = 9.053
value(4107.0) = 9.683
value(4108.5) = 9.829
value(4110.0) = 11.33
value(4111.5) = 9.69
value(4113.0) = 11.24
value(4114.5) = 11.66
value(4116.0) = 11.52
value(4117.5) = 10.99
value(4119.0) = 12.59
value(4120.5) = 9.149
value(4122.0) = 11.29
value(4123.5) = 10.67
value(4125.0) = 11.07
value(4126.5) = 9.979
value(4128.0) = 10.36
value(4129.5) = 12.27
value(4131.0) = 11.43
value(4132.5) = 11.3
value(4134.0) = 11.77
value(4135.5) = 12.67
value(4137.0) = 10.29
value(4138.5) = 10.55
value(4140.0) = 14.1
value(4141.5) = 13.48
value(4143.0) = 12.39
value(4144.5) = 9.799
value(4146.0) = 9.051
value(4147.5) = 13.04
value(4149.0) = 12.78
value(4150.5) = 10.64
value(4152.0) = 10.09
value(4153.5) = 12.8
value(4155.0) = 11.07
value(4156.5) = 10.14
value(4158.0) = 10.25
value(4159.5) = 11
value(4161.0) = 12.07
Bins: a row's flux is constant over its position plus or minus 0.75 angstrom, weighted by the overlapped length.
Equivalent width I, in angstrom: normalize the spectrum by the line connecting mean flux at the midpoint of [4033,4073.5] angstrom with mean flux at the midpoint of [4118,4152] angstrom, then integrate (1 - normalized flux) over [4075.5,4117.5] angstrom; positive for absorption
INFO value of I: 3.84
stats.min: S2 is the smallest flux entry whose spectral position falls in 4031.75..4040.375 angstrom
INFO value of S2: 9.461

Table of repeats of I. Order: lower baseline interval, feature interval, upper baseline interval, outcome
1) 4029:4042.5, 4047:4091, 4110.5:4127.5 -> 1.1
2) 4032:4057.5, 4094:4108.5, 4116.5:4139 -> 2.3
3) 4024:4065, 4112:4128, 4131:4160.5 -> 0.7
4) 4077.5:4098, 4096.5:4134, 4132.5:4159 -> 1.8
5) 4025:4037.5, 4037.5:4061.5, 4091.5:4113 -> -2.4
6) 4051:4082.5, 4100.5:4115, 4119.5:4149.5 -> 1.7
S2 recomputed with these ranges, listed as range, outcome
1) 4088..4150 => 9.009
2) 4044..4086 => 8.418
